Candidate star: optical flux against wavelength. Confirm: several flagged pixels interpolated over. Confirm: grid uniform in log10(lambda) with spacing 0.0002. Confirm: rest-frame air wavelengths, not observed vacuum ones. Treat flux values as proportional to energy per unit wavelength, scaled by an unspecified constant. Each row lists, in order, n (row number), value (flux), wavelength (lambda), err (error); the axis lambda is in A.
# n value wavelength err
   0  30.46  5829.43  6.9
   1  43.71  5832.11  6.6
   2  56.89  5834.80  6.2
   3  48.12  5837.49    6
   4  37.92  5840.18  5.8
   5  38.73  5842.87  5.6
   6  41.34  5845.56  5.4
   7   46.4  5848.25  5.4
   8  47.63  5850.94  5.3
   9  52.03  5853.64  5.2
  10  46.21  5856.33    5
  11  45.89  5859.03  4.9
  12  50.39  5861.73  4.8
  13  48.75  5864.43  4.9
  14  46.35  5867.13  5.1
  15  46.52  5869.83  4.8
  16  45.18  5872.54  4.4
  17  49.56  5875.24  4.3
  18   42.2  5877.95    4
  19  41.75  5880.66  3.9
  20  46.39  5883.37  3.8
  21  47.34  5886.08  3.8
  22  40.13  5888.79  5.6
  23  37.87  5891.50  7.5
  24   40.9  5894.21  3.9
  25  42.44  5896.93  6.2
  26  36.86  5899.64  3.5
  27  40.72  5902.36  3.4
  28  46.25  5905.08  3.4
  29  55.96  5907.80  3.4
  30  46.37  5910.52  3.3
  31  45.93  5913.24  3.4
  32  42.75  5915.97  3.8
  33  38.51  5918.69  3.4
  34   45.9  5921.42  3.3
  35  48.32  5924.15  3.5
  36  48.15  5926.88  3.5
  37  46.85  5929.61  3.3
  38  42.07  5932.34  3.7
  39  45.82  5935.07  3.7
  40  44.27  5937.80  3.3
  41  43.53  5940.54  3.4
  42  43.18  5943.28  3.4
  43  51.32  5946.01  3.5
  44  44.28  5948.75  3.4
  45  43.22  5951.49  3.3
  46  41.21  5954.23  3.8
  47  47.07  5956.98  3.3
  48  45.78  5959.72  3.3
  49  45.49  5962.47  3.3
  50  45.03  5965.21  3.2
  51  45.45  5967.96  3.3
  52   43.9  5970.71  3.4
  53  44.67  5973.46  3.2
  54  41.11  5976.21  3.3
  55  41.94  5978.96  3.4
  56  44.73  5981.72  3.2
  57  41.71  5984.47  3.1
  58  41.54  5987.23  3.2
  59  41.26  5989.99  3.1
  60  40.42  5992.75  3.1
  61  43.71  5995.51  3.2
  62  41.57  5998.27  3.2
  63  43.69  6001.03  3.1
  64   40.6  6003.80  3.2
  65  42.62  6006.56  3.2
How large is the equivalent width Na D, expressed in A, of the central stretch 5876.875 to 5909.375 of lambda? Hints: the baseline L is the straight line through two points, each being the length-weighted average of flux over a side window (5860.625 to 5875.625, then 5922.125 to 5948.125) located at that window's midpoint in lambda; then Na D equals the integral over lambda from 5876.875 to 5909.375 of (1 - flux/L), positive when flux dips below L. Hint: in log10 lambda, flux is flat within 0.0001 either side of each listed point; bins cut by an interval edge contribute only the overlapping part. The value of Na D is 2.6 A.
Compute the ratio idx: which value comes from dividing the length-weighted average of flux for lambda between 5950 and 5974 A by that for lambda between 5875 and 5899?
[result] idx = 1.0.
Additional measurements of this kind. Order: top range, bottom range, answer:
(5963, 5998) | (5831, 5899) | 0.95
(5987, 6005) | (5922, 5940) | 0.91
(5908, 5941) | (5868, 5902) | 1.05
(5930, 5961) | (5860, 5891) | 0.98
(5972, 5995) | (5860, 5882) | 0.91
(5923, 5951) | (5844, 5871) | 0.97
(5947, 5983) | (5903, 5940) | 0.97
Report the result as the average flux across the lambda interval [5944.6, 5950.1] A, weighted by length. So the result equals 47.8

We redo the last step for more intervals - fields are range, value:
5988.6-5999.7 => 41.8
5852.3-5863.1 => 48.6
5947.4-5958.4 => 43.9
